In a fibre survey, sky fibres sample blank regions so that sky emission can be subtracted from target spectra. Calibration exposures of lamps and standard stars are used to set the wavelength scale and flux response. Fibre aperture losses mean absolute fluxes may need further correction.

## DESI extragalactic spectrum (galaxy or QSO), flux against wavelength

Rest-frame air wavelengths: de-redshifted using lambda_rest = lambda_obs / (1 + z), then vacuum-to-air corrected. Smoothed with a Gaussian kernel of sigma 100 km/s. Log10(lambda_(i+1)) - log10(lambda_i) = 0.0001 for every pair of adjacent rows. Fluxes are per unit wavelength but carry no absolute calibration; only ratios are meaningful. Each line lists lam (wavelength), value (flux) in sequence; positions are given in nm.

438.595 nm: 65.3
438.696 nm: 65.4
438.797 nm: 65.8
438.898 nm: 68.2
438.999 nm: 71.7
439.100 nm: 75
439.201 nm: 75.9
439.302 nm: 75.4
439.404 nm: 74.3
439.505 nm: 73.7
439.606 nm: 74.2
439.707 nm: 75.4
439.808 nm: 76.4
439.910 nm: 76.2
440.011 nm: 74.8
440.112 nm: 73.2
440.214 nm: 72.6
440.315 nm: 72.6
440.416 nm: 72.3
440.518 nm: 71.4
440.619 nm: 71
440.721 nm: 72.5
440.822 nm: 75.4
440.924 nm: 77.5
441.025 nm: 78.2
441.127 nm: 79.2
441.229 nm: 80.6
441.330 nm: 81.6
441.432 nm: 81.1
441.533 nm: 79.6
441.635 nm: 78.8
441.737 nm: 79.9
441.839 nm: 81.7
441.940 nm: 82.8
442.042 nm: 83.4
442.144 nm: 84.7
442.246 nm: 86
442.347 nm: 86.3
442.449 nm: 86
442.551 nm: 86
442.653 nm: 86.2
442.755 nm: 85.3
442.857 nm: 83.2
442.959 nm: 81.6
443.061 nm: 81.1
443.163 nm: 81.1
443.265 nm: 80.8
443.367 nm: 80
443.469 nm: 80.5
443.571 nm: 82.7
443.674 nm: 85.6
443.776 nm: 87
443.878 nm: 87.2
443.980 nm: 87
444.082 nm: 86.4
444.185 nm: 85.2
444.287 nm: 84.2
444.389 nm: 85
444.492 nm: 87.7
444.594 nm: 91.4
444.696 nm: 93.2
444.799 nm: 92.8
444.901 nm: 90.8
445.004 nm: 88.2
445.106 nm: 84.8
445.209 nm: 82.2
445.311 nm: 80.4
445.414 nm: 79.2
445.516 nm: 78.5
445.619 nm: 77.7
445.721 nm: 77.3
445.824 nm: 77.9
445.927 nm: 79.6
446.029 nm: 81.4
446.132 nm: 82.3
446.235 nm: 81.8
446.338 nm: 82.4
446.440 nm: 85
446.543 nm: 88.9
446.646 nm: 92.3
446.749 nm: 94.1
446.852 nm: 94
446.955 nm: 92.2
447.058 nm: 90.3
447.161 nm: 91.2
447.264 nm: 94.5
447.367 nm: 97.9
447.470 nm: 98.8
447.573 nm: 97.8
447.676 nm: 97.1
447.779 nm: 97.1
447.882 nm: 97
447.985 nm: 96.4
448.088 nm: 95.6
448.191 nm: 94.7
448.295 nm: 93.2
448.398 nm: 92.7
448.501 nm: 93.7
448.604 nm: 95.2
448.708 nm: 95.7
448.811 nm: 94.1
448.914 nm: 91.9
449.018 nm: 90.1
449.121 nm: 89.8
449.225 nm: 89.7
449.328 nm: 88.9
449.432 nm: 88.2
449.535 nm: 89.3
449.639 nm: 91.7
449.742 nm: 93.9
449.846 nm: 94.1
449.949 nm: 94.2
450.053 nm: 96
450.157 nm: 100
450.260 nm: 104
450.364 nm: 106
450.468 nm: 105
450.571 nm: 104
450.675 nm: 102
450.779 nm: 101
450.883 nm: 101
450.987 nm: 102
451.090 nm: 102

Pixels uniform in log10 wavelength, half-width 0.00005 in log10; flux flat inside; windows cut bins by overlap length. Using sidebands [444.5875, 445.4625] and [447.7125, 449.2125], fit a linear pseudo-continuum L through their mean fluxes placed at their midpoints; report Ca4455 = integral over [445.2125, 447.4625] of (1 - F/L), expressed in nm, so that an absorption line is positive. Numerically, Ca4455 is 0.09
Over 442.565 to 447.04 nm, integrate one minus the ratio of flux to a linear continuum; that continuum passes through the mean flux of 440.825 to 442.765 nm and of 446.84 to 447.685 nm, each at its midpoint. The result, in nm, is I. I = 0.21 nm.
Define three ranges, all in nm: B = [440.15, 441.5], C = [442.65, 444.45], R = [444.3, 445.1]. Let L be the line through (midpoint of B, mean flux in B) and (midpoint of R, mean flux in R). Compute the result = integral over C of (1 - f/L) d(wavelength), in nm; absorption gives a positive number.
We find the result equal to 0.031 nm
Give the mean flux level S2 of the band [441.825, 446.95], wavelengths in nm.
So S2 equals 84.7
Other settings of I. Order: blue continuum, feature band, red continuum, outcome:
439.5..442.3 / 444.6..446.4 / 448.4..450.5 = 0.07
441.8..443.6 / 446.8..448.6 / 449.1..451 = -0.05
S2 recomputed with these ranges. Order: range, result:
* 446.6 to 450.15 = 93.7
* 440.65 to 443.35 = 81.5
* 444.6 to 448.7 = 89.3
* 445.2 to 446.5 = 80.5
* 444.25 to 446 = 84.2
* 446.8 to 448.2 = 95.4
